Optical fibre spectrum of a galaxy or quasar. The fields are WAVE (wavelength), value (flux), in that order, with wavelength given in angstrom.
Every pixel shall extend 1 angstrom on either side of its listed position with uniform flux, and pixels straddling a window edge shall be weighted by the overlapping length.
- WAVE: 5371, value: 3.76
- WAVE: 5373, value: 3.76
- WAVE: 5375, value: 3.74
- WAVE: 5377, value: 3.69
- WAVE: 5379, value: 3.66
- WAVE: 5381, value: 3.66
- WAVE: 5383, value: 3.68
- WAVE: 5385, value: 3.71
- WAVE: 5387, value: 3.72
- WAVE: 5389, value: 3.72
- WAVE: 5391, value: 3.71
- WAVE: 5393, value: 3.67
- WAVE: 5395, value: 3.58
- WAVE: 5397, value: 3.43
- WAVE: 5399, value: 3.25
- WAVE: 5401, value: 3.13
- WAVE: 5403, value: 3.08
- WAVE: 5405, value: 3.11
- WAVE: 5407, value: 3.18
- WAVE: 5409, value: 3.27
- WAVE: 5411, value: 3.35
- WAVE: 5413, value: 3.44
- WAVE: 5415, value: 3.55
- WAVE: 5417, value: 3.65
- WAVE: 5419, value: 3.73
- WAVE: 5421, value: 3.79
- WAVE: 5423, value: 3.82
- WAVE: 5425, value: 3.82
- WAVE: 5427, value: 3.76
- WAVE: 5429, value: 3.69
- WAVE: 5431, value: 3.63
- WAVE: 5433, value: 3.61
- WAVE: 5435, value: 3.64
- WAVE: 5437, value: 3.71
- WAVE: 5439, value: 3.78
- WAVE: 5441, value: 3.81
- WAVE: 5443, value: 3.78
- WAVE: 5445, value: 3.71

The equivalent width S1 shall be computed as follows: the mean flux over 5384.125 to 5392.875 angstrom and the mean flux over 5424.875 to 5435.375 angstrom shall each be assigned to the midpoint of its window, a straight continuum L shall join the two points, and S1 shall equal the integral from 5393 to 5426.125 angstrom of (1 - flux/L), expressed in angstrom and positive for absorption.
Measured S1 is 2.2 angstrom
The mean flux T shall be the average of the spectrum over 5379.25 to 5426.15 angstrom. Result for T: 3.53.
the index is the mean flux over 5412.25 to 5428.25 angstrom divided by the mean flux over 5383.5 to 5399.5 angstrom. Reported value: 1.0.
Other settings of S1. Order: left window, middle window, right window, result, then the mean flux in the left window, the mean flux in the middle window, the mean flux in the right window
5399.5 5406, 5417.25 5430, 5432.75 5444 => -1.1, 3.12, 3.76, 3.73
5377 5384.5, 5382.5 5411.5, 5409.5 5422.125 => 1.5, 3.67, 3.44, 3.57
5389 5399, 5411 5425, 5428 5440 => -0.1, 3.58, 3.65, 3.68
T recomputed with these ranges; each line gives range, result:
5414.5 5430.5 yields 3.73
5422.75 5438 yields 3.7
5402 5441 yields 3.56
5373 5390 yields 3.7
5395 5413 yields 3.26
